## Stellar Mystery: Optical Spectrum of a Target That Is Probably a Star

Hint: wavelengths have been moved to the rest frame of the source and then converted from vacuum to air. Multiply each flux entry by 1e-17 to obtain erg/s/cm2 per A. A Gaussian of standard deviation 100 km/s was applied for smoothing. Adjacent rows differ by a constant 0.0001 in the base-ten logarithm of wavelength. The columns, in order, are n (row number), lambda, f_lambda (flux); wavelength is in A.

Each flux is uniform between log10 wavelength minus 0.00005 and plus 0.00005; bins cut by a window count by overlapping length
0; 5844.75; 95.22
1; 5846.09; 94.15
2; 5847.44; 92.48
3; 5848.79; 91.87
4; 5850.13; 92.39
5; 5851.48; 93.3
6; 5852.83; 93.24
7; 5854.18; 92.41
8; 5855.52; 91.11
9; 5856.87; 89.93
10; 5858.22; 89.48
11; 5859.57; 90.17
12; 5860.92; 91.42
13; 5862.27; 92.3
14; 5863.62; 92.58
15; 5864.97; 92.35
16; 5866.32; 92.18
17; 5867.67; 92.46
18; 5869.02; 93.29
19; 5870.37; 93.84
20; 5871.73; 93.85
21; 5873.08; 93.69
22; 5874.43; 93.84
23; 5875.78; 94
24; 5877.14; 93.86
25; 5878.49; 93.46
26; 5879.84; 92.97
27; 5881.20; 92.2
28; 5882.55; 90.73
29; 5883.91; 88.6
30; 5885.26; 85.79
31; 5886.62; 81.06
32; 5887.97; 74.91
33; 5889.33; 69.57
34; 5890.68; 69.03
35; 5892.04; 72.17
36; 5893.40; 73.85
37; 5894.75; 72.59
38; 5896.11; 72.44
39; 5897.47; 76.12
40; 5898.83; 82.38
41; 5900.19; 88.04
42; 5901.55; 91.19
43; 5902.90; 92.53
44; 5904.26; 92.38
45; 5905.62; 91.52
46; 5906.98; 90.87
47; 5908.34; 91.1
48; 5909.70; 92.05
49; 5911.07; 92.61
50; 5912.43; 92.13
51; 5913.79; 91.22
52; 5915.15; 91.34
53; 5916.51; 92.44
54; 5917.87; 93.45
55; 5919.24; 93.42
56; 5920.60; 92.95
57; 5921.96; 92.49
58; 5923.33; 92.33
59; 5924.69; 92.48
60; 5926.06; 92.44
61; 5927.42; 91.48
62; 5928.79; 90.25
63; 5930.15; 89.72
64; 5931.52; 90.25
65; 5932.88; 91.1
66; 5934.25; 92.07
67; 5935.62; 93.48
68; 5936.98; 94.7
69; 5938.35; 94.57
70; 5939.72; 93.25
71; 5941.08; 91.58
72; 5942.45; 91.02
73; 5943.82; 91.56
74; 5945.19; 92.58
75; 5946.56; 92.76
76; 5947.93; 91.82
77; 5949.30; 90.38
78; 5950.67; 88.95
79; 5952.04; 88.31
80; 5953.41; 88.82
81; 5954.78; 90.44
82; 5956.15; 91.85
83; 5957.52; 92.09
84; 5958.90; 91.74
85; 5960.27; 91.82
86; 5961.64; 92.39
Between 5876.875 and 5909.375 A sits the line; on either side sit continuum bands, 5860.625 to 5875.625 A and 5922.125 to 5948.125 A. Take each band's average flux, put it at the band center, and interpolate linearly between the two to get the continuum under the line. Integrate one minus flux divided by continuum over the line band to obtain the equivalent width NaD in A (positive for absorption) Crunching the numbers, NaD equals 3.0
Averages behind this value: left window 93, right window 92.1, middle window 84.1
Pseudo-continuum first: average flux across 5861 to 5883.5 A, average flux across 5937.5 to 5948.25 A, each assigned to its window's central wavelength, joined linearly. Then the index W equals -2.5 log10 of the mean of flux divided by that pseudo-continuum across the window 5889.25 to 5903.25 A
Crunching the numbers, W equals 0.18 mag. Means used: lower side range 92.9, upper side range 92.4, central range 78.2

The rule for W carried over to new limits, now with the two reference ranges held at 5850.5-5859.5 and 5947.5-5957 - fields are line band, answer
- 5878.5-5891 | 0.09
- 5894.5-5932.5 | 0.01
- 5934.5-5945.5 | -0.03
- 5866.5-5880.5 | -0.03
